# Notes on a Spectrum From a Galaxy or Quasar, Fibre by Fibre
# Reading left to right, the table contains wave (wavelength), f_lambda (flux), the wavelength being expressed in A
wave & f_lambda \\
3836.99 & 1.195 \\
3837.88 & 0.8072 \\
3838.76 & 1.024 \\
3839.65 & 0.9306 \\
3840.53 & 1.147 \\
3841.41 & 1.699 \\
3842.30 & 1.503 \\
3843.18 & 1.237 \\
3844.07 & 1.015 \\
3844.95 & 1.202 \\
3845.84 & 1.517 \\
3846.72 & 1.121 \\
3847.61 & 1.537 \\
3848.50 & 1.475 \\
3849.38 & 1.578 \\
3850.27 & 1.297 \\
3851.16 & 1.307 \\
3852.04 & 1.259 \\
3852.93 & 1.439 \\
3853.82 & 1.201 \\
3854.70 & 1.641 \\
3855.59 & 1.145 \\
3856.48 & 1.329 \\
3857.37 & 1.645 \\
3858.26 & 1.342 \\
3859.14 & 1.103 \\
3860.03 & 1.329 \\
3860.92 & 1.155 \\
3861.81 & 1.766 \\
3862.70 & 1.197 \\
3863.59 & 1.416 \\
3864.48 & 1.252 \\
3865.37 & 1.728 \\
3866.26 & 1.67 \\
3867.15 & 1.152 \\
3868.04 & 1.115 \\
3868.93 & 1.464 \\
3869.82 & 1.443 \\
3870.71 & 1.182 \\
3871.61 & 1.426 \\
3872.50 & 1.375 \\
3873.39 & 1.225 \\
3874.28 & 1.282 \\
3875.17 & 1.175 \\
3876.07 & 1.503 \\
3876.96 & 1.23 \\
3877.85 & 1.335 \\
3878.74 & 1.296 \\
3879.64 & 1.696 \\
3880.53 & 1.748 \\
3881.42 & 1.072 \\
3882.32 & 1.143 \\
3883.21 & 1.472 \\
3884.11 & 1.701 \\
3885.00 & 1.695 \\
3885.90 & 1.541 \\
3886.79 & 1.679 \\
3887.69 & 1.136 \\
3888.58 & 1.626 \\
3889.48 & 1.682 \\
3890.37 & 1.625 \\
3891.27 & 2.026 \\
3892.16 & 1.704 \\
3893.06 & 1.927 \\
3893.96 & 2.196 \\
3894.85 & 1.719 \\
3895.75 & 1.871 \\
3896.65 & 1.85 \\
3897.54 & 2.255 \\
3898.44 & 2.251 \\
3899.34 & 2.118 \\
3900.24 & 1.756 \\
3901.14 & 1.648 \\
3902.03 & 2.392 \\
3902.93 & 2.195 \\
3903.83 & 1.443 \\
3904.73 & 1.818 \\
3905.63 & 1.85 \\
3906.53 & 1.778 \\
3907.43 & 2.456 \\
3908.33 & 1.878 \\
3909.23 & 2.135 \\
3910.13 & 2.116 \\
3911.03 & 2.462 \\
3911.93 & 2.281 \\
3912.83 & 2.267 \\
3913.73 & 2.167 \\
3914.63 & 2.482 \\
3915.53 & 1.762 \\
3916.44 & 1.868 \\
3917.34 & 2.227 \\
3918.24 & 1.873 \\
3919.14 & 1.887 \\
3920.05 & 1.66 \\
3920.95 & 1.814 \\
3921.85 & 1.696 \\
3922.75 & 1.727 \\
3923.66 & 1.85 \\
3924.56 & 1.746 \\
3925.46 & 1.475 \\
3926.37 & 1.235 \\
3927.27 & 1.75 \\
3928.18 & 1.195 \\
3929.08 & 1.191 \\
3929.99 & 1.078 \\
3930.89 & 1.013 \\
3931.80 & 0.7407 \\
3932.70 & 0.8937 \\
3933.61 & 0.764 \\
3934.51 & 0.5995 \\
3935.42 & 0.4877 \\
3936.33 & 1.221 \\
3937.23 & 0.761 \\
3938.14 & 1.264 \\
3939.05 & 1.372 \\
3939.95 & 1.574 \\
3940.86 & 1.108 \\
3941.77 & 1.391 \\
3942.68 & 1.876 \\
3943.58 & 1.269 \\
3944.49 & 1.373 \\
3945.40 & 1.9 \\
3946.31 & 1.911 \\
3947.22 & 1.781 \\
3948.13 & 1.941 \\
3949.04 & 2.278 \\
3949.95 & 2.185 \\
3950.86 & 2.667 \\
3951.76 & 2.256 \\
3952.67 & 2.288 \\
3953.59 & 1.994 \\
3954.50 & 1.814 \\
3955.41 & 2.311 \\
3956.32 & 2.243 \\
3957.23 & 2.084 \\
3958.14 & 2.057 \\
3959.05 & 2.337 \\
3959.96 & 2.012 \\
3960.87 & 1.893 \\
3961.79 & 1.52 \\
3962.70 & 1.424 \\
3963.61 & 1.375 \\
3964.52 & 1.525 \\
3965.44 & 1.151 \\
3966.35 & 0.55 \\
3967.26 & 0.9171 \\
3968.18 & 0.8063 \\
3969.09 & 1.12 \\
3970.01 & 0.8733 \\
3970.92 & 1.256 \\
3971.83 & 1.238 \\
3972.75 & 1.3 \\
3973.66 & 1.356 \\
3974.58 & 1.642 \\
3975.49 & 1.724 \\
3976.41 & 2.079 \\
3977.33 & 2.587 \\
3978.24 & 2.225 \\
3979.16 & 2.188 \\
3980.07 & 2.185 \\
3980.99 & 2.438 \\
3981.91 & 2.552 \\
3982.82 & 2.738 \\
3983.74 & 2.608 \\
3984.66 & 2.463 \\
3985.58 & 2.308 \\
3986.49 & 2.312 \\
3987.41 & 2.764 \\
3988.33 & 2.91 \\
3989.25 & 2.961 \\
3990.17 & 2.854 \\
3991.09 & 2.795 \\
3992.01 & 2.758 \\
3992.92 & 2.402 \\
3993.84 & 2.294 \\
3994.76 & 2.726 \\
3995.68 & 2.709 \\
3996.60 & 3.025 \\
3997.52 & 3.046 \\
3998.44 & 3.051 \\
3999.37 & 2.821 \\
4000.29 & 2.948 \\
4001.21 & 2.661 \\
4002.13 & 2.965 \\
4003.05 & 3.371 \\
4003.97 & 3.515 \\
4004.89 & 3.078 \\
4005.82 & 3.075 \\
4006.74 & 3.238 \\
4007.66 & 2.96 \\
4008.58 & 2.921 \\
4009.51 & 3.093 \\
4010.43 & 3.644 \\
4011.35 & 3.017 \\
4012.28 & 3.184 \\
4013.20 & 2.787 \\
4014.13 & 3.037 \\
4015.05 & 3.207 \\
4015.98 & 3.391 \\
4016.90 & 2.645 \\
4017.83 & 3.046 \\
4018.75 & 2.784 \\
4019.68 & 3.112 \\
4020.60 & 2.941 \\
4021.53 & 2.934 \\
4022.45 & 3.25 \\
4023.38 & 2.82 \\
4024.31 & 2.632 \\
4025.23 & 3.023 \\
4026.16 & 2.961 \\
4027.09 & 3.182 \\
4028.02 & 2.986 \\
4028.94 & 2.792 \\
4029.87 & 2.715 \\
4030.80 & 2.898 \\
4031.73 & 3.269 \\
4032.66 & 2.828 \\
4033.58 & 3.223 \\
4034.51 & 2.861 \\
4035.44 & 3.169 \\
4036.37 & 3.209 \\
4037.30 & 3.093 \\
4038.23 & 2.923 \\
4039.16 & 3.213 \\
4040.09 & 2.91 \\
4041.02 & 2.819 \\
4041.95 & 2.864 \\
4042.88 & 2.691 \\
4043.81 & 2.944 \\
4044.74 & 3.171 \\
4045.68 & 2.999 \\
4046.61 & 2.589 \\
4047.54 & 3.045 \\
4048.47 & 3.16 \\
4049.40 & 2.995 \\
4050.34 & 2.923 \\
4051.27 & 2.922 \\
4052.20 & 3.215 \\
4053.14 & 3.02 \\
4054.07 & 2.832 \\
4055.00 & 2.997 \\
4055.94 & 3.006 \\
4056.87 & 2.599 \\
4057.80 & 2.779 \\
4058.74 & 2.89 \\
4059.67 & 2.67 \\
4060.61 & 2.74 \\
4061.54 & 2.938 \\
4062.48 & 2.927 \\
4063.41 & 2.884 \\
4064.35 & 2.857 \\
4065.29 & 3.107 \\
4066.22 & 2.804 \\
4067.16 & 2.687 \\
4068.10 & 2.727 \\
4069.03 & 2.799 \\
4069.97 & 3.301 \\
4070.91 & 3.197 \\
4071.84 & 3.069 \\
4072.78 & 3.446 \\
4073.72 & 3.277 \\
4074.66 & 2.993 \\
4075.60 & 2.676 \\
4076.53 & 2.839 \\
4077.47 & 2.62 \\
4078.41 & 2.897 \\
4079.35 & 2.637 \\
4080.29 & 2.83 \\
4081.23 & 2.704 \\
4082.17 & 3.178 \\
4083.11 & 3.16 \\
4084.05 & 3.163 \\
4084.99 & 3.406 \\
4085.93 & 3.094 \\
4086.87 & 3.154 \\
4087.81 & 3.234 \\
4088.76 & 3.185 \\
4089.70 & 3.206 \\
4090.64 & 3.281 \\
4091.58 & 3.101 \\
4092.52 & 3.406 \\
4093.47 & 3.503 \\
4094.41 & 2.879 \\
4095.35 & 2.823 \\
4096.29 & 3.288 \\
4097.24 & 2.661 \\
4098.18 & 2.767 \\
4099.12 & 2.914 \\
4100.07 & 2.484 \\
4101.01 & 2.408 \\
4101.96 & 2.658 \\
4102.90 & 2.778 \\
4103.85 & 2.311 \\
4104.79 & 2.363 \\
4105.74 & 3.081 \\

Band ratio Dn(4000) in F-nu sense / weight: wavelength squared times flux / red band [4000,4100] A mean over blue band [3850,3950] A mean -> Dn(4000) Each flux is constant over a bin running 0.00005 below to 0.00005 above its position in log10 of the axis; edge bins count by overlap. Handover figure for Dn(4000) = 2.05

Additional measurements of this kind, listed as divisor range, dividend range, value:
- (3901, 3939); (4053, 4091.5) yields 1.96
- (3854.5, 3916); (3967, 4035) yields 1.69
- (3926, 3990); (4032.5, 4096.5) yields 1.84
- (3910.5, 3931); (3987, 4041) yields 1.75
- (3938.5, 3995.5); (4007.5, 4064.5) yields 1.57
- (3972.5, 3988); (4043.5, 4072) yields 1.37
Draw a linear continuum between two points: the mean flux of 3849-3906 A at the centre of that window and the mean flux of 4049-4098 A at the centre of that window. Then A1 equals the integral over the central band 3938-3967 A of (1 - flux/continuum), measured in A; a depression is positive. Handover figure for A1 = 4.5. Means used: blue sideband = 1.54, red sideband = 2.99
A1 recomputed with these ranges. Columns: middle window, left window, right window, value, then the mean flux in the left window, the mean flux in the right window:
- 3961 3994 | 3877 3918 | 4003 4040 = 8.7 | 1.85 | 3.05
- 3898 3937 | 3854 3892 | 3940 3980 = -3.3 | 1.42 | 1.72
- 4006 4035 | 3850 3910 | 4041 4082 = -4.5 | 1.58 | 2.91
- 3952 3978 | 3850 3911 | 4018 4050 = 7.8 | 1.59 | 2.97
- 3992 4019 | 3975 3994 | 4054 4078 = -4.0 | 2.49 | 2.91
